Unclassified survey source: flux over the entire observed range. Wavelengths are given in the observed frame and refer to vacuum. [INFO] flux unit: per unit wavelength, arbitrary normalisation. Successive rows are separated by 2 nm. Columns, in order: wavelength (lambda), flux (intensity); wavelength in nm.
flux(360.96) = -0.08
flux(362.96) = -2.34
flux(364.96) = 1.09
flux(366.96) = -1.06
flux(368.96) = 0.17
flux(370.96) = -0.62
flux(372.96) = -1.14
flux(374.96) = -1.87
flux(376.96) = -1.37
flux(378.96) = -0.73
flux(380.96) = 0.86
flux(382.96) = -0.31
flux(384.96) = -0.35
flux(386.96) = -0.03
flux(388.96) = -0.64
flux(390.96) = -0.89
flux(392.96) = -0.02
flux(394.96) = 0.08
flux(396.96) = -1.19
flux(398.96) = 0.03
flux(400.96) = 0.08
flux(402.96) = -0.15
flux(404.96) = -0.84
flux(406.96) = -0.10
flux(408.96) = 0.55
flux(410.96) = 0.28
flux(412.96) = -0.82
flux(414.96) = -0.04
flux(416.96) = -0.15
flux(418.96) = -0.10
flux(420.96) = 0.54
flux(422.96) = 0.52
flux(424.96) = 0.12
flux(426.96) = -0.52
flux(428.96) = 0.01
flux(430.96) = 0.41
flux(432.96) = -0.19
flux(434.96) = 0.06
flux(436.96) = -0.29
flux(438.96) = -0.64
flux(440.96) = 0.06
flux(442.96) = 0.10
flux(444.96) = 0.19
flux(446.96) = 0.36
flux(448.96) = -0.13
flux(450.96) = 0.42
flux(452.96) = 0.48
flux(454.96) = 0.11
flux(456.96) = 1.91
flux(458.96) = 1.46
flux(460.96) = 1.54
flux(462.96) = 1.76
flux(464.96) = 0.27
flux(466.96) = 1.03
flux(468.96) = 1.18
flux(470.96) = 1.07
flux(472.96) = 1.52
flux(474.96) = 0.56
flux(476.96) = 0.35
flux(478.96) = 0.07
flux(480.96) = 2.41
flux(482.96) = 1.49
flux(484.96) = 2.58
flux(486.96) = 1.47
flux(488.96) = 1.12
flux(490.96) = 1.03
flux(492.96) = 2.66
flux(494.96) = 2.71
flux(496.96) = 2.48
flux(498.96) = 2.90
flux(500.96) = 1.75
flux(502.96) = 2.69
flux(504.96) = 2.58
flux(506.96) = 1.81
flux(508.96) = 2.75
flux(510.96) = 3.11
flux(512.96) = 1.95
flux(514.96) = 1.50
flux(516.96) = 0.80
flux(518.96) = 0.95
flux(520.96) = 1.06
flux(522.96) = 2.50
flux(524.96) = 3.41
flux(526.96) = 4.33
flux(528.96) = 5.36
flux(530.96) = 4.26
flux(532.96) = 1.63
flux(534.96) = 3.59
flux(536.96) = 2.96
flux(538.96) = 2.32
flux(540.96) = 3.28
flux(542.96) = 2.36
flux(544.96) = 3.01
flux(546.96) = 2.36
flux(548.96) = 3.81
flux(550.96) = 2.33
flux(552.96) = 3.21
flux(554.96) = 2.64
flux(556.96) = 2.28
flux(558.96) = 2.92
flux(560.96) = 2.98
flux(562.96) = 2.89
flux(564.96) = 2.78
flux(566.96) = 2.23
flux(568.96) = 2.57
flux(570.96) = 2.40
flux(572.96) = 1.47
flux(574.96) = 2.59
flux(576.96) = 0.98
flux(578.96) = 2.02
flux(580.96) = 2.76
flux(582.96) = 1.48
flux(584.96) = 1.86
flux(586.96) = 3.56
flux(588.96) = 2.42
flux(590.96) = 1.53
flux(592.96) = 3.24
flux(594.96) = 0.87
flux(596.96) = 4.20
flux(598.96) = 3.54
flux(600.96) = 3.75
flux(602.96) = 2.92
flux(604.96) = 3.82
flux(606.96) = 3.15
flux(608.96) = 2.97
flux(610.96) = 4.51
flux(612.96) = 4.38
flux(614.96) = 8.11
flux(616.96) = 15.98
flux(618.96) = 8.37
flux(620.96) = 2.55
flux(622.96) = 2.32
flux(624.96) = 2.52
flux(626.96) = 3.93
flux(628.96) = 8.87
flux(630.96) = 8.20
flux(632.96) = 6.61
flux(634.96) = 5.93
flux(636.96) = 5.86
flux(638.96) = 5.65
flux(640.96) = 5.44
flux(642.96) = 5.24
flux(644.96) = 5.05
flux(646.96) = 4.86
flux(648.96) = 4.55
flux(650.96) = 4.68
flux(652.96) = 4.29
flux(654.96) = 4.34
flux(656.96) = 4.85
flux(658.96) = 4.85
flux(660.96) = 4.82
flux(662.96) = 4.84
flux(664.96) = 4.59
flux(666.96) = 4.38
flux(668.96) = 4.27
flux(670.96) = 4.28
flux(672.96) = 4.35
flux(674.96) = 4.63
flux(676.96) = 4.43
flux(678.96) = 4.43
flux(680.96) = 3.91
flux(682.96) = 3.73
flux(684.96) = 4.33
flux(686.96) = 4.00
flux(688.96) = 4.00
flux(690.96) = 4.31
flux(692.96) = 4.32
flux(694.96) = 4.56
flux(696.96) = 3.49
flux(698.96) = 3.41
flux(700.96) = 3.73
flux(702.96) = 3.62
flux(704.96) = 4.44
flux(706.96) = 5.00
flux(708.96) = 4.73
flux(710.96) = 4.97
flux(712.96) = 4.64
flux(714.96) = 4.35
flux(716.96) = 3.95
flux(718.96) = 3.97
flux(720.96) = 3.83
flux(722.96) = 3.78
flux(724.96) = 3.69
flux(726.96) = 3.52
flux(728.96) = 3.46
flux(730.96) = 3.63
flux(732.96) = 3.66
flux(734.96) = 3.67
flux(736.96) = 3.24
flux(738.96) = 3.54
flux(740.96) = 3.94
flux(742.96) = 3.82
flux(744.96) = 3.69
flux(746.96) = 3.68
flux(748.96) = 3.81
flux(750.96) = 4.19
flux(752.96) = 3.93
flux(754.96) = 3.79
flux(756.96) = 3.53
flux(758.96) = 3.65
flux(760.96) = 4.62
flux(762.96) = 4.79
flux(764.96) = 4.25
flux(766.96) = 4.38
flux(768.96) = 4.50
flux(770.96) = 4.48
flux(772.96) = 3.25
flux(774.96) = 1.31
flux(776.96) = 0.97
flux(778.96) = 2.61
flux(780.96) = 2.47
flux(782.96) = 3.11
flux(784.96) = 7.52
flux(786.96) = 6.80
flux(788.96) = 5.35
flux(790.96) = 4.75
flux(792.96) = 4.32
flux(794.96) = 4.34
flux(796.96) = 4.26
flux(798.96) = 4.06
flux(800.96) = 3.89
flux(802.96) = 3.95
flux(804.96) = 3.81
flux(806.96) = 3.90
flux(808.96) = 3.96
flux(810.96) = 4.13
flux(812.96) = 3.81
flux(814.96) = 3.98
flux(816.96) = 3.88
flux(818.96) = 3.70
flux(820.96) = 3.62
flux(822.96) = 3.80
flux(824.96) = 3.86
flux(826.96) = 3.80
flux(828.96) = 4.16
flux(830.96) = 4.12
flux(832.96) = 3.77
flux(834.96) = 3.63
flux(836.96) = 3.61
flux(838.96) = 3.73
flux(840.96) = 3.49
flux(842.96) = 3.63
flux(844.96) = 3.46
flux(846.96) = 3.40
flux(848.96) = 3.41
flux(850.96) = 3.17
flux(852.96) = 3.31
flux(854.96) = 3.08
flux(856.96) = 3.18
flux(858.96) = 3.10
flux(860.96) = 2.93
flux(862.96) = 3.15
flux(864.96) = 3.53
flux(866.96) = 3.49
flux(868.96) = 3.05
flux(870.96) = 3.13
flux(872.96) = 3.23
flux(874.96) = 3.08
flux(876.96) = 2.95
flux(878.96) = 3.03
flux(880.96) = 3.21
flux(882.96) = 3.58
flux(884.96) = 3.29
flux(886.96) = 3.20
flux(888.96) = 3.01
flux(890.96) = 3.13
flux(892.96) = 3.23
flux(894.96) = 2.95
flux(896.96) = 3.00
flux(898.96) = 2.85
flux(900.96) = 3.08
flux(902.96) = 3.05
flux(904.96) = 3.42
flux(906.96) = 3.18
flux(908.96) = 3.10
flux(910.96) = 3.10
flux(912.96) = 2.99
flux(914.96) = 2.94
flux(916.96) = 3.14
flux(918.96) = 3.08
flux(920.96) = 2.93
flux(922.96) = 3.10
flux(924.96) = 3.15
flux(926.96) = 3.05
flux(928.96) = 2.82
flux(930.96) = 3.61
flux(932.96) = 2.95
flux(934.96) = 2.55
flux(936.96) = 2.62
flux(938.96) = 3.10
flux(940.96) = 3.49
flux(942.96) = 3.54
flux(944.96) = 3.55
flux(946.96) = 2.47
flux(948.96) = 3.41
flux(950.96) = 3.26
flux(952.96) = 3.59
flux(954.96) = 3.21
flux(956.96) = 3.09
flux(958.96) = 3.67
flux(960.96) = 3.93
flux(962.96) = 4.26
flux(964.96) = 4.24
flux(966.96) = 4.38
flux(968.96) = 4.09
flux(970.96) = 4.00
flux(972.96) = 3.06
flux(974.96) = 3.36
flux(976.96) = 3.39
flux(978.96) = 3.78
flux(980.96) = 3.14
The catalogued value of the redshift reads 0.231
